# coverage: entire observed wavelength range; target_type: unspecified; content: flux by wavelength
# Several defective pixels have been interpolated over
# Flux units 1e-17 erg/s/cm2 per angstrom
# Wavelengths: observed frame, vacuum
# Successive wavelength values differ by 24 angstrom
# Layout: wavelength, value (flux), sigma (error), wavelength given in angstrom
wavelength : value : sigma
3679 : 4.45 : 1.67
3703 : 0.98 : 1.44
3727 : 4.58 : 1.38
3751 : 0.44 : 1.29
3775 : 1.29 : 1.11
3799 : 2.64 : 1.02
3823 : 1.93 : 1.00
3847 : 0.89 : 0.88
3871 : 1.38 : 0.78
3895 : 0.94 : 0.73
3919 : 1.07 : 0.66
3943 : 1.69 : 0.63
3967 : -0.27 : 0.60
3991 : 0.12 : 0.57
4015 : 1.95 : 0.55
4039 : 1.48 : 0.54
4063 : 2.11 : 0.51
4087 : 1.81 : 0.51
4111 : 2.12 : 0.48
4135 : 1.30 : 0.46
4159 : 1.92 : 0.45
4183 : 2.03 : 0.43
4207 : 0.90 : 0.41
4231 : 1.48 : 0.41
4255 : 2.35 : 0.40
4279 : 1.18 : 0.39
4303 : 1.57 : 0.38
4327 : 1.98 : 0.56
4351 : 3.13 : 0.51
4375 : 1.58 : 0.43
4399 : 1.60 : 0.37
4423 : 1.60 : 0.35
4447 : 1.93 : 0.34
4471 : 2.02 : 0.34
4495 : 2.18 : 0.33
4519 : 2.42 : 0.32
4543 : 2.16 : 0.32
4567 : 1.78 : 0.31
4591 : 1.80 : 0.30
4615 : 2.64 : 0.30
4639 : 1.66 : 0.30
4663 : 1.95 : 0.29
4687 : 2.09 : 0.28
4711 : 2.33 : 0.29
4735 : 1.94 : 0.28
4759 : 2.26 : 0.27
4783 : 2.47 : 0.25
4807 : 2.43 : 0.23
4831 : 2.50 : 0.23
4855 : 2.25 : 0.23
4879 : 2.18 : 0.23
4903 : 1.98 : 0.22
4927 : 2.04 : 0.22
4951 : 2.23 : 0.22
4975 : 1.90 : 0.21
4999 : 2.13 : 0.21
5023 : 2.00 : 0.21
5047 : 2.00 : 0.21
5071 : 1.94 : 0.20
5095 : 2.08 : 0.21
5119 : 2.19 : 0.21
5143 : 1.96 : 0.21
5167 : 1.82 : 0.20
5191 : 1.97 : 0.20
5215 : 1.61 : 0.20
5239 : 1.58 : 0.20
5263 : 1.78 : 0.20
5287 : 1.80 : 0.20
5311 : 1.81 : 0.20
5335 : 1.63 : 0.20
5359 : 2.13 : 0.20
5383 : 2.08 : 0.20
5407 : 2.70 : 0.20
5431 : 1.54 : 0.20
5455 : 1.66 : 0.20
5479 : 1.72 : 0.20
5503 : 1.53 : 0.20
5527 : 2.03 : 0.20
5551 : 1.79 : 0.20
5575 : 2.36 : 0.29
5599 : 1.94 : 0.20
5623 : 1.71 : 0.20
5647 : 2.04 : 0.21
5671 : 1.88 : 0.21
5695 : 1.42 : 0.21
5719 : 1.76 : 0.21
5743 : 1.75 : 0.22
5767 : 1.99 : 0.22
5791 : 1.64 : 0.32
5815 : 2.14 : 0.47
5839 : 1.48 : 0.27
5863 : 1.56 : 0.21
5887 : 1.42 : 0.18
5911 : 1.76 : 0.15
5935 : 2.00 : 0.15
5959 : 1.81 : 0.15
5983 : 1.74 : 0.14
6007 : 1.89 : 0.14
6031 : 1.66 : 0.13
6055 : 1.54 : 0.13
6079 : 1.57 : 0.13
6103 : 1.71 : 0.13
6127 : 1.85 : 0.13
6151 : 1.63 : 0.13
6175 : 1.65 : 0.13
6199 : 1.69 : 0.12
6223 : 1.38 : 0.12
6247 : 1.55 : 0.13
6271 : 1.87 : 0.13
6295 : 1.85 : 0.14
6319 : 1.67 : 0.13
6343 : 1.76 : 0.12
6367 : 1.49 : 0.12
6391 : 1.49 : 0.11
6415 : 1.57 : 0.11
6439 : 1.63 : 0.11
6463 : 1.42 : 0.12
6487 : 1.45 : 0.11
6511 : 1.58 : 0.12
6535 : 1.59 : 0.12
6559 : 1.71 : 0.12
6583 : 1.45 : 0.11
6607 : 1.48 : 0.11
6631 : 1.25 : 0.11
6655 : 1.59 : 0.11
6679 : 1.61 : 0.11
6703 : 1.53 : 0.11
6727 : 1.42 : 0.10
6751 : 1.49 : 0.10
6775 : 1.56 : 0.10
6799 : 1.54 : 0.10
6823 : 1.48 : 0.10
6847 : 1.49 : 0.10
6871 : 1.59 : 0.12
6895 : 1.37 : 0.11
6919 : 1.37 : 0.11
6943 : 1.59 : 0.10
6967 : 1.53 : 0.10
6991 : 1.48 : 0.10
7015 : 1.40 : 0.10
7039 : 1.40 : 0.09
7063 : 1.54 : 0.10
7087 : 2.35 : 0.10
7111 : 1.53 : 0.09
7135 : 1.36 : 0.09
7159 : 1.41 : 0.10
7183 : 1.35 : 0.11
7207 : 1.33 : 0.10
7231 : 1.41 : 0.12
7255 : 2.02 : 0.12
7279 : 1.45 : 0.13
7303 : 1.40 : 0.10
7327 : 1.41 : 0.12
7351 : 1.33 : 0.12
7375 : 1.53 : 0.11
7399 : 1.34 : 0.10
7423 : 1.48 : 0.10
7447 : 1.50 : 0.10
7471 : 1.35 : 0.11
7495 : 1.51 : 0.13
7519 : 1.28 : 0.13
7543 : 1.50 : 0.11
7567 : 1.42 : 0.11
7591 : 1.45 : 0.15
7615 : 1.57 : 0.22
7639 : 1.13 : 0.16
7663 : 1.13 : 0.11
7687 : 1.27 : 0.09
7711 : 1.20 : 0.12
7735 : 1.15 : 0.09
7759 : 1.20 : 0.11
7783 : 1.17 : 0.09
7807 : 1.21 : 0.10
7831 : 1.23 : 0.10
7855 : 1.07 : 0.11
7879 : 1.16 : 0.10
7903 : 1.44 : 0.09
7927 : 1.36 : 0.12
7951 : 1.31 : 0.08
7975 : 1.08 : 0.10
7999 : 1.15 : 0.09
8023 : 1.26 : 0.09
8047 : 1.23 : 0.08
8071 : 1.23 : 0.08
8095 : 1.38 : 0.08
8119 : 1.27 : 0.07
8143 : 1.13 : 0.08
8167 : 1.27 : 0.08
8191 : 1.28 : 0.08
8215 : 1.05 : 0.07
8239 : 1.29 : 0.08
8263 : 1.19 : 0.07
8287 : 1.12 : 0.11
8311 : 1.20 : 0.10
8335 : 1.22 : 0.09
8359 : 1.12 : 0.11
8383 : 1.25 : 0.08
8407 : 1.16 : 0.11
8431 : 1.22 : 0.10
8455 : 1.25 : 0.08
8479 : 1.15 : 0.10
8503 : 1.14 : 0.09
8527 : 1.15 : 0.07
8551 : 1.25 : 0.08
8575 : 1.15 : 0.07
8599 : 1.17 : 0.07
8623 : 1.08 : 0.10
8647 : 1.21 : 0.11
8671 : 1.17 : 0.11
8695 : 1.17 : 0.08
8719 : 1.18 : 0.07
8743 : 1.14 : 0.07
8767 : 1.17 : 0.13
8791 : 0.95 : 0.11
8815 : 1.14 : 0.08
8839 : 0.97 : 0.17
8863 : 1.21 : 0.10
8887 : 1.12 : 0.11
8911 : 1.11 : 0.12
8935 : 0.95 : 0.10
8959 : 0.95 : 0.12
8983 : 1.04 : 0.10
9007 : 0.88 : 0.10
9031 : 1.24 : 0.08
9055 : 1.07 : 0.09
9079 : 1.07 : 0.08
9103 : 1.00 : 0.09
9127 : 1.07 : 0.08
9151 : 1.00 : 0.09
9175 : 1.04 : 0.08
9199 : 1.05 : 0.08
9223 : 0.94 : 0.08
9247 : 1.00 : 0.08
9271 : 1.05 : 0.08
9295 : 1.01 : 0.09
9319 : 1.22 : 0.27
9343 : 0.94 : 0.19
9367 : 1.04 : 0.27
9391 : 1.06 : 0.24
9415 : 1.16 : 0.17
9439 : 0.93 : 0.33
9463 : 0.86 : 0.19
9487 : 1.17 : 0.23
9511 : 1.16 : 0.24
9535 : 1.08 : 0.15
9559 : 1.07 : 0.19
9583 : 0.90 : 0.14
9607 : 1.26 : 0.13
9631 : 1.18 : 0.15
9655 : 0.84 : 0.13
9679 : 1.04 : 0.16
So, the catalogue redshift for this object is 0.079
